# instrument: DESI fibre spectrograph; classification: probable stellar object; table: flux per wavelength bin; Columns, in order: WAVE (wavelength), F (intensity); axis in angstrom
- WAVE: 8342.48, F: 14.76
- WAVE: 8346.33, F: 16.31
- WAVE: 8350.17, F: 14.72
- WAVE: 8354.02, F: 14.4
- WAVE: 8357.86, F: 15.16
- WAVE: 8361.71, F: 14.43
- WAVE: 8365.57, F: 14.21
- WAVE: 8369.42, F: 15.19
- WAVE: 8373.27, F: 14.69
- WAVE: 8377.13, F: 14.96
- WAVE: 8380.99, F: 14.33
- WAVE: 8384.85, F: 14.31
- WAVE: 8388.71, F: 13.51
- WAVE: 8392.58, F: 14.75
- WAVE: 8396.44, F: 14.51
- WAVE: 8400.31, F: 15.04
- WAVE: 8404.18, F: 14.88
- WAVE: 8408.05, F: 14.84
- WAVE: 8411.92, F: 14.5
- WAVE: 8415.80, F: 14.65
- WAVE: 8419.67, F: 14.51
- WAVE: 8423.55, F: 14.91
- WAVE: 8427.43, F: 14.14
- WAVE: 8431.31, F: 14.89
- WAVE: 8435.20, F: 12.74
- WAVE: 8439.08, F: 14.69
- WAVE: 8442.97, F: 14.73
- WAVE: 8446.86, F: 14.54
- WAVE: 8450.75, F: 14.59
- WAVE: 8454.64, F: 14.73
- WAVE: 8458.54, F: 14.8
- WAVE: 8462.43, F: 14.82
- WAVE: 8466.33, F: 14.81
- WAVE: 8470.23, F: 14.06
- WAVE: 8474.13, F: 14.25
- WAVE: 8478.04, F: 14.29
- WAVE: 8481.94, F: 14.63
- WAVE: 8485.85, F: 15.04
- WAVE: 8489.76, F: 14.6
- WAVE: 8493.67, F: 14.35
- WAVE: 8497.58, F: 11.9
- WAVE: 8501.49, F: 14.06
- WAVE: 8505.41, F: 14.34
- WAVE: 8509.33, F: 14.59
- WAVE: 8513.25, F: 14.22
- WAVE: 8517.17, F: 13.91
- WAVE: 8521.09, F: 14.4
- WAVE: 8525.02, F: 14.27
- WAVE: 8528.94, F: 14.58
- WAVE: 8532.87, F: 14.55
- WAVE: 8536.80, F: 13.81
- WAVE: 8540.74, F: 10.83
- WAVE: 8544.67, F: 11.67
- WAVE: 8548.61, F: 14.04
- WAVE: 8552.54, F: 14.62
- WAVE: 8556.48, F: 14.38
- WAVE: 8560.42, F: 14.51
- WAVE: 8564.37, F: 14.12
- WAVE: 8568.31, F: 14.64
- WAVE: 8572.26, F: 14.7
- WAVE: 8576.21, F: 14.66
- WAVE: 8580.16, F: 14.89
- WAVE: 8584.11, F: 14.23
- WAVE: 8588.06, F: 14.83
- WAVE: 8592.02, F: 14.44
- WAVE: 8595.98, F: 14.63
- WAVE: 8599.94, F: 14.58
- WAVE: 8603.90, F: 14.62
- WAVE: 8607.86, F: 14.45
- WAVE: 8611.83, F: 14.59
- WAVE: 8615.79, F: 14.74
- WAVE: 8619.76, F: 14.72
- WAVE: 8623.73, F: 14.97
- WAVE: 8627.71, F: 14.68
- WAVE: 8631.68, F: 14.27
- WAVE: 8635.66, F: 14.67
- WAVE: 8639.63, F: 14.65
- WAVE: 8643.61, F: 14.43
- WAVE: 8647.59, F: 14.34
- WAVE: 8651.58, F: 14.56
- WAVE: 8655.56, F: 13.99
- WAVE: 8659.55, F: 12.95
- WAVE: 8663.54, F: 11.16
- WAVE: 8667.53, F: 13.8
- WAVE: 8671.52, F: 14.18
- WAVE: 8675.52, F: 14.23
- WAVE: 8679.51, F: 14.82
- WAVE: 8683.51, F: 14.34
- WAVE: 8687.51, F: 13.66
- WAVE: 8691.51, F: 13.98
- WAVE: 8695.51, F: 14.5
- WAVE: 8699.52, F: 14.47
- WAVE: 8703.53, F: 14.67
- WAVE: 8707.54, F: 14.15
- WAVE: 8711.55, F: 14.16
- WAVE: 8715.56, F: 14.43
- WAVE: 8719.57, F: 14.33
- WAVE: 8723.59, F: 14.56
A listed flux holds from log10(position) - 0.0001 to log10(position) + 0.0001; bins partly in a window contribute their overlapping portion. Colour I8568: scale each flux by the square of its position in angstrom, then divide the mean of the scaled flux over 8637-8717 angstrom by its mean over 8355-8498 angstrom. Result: 1.03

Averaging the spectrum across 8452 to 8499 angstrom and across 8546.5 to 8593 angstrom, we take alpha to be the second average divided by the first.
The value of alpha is 1.01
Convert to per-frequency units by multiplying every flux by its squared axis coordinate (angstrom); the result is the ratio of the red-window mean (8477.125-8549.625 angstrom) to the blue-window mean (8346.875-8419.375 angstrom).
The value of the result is 1.0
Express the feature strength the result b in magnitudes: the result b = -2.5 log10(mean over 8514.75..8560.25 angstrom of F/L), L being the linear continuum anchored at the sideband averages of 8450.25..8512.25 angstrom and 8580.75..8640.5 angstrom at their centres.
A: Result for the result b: 0.054 mag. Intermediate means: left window 14.4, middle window 13.8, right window 14.6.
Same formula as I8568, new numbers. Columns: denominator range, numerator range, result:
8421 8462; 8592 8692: 1.03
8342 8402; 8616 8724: 1.04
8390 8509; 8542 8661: 1.03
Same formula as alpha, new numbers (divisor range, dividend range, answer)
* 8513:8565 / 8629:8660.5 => 1.03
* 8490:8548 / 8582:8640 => 1.07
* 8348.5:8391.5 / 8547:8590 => 1.00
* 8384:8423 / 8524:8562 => 0.94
